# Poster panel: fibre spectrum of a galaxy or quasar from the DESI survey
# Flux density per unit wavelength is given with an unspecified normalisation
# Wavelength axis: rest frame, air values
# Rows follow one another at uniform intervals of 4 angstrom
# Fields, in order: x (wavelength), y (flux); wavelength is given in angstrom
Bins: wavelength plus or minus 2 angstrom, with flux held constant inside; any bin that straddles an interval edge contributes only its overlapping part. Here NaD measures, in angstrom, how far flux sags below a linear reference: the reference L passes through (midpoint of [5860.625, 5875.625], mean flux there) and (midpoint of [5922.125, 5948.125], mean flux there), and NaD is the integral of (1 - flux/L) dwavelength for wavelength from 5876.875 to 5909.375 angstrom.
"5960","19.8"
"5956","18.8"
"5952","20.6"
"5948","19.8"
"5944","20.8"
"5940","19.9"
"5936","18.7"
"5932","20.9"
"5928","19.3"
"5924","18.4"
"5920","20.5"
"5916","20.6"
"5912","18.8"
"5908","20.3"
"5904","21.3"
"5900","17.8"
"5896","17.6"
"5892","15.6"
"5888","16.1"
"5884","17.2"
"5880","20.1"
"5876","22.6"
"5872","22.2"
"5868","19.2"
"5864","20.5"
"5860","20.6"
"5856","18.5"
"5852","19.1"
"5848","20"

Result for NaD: 3.26 angstrom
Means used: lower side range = 20.8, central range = 18.4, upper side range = 19.7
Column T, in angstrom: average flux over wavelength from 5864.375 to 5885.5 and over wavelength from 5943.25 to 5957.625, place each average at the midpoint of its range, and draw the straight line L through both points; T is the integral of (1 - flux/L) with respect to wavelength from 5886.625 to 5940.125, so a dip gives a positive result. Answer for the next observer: 3.1 angstrom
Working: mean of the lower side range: 20.4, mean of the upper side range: 20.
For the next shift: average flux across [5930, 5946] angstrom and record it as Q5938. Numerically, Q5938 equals 20.1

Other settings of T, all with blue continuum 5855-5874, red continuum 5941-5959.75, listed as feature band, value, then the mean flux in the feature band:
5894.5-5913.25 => 0.9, 19.2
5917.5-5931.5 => 0.3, 19.6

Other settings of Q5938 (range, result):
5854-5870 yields 19.7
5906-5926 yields 19.7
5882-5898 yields 16.6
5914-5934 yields 19.9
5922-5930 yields 18.9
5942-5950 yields 20.3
